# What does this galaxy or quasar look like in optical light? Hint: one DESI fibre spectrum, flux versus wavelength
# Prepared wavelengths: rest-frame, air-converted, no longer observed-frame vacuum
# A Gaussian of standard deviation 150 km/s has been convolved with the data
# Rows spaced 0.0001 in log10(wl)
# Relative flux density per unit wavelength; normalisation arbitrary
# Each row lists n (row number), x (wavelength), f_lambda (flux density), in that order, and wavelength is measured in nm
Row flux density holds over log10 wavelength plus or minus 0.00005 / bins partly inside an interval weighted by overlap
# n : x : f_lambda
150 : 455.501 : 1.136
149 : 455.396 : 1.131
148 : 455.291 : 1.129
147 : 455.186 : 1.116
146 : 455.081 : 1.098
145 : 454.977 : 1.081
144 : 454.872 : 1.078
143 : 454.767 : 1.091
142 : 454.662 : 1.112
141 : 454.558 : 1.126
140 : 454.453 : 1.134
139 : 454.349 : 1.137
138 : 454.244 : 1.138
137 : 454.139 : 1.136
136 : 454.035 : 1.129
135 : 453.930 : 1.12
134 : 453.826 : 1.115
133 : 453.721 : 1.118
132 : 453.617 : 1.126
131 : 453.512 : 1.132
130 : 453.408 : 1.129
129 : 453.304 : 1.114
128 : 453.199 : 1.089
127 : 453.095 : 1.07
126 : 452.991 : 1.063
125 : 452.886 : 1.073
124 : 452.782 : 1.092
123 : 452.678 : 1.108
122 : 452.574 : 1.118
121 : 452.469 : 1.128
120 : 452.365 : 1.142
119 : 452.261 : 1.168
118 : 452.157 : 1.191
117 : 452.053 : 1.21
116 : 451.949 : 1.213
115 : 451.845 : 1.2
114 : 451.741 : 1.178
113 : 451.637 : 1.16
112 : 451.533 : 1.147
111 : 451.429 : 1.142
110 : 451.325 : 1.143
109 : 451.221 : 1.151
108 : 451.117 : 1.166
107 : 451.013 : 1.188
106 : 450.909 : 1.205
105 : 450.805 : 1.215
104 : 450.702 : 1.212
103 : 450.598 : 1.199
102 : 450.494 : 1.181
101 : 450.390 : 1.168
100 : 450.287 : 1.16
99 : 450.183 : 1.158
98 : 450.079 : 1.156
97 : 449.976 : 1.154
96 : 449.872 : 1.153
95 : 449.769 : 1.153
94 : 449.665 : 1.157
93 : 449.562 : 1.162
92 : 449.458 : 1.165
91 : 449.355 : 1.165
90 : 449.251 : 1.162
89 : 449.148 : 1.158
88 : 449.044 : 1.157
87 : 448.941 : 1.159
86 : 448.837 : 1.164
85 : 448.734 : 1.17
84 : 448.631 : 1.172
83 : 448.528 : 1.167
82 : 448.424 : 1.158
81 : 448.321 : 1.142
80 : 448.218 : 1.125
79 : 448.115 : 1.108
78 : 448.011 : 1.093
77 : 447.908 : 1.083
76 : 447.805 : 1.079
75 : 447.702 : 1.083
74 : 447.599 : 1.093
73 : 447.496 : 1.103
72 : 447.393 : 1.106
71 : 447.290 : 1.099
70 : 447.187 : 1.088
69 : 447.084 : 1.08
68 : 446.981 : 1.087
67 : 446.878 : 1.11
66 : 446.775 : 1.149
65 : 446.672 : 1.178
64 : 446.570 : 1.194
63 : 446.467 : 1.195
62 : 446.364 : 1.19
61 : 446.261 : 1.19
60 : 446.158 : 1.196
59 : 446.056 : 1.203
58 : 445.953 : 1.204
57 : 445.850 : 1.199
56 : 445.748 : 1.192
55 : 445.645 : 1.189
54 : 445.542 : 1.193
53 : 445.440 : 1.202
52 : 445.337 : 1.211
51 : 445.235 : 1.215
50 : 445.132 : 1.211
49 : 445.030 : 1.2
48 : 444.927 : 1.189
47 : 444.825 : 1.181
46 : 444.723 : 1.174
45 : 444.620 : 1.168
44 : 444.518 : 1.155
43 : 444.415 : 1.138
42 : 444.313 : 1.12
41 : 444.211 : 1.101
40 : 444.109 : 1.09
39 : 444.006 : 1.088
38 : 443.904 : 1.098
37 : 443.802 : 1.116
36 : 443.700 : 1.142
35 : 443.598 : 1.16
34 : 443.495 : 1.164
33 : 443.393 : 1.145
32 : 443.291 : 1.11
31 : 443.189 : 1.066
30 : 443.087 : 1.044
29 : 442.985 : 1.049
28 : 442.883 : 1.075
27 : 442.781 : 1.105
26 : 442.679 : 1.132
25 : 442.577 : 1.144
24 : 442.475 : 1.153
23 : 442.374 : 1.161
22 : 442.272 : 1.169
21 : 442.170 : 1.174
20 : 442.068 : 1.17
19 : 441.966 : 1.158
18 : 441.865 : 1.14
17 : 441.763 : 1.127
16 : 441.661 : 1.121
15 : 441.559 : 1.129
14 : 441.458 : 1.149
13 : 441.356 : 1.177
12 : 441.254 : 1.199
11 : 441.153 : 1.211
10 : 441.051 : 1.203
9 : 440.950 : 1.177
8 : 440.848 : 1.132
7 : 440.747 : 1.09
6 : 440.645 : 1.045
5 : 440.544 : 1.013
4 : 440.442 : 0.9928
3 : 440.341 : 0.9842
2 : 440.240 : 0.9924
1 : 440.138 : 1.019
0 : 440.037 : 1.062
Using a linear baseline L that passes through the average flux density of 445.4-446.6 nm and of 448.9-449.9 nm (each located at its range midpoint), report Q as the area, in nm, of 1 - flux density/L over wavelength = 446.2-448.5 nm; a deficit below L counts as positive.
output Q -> 0.109 nm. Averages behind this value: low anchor 1.2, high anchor 1.16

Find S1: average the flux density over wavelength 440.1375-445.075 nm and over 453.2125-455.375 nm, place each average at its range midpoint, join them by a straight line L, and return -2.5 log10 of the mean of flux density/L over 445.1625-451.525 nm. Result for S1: -0.03 mag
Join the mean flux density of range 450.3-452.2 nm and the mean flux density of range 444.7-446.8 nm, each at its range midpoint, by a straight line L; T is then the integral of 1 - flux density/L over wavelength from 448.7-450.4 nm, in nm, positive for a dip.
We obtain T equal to 0.04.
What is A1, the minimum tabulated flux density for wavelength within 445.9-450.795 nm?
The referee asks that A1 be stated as 1.079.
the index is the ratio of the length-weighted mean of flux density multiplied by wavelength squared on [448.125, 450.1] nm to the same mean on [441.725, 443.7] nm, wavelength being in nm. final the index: 1.1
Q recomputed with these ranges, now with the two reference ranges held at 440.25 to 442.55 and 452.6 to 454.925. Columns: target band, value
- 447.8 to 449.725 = -0.05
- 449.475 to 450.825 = -0.07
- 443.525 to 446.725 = -0.13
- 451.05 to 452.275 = -0.06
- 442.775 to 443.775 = 0.02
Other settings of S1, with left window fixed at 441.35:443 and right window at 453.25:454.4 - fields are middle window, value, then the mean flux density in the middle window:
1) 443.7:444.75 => 0.01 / 1.12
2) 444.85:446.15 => -0.06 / 1.2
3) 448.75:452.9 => -0.03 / 1.16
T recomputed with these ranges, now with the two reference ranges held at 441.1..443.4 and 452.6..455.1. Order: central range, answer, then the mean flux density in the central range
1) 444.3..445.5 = -0.06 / 1.18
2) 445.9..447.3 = -0.04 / 1.16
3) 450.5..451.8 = -0.07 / 1.18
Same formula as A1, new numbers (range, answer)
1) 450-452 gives 1.142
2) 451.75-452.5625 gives 1.128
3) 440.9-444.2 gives 1.044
